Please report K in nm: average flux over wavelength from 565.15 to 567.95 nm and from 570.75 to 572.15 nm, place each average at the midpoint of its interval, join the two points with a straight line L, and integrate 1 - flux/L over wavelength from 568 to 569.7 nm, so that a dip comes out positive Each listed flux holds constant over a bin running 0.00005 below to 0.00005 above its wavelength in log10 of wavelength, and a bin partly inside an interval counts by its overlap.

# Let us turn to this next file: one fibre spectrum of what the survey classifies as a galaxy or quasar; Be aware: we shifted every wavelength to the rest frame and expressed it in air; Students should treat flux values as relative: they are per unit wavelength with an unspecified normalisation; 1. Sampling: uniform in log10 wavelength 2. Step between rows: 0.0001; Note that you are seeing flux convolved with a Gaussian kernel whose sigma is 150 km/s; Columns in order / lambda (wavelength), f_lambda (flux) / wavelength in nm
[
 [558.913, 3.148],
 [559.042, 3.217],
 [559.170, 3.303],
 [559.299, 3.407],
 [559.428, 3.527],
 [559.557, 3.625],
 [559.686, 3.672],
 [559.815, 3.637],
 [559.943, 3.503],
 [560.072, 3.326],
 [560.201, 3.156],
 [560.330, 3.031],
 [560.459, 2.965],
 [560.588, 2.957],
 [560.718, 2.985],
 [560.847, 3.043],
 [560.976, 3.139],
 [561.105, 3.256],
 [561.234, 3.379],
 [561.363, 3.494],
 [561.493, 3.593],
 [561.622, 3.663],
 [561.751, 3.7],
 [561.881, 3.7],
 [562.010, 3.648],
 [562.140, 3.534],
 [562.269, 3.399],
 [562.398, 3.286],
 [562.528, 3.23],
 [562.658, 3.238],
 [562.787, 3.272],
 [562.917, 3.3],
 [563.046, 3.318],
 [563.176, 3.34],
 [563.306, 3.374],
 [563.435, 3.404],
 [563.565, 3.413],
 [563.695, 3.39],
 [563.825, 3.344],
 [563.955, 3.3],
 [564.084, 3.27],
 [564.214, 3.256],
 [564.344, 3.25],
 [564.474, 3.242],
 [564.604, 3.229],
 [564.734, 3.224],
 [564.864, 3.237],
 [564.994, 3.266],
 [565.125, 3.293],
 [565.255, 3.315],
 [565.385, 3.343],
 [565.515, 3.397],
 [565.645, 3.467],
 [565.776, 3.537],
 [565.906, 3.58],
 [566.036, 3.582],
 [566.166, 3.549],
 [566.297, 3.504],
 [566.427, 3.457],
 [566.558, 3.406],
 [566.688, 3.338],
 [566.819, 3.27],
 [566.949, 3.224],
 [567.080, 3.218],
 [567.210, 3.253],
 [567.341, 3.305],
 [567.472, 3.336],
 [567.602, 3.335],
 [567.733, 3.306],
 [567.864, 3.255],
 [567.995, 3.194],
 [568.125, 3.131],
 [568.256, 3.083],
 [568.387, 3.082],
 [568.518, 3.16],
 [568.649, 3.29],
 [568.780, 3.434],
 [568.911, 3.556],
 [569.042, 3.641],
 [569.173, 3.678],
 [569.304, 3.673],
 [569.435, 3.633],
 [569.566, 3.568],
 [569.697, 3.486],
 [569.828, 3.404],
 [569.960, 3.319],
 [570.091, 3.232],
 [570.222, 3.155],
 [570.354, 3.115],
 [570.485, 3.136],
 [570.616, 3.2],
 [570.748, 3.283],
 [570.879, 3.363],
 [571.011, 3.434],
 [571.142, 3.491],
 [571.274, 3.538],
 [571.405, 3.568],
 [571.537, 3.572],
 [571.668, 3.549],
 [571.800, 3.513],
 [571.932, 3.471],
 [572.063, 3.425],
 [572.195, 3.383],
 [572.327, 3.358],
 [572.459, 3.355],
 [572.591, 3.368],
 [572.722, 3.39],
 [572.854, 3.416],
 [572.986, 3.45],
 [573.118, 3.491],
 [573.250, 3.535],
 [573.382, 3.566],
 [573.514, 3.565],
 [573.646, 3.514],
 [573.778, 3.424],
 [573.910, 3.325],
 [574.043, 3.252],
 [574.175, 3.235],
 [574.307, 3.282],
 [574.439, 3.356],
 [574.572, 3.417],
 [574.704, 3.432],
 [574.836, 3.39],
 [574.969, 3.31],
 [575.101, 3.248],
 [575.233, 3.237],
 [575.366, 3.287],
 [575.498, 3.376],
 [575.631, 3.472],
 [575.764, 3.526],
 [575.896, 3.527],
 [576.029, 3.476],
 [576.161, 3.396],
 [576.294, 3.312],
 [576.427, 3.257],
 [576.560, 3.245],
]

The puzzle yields 0.01 nm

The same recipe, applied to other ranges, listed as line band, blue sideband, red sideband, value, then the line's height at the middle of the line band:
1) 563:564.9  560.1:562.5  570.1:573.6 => 0.023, 3.35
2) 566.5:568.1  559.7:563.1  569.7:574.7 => 0.042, 3.37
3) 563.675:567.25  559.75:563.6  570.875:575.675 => 0.020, 3.37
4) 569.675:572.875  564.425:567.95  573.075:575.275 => -0.005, 3.37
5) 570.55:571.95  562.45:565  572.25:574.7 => -0.030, 3.38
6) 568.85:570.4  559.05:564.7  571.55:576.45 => -0.034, 3.39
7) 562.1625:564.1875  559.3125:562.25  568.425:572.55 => 0.040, 3.4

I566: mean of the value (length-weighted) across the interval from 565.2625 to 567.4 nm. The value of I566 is 3.4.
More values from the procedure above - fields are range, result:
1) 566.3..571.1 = 3.34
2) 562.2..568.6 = 3.32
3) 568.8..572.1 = 3.44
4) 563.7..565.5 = 3.28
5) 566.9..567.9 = 3.28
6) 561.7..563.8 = 3.4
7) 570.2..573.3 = 3.4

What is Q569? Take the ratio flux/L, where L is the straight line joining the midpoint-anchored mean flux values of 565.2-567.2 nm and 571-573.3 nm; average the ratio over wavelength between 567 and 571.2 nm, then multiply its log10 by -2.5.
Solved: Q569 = 0.032 mag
